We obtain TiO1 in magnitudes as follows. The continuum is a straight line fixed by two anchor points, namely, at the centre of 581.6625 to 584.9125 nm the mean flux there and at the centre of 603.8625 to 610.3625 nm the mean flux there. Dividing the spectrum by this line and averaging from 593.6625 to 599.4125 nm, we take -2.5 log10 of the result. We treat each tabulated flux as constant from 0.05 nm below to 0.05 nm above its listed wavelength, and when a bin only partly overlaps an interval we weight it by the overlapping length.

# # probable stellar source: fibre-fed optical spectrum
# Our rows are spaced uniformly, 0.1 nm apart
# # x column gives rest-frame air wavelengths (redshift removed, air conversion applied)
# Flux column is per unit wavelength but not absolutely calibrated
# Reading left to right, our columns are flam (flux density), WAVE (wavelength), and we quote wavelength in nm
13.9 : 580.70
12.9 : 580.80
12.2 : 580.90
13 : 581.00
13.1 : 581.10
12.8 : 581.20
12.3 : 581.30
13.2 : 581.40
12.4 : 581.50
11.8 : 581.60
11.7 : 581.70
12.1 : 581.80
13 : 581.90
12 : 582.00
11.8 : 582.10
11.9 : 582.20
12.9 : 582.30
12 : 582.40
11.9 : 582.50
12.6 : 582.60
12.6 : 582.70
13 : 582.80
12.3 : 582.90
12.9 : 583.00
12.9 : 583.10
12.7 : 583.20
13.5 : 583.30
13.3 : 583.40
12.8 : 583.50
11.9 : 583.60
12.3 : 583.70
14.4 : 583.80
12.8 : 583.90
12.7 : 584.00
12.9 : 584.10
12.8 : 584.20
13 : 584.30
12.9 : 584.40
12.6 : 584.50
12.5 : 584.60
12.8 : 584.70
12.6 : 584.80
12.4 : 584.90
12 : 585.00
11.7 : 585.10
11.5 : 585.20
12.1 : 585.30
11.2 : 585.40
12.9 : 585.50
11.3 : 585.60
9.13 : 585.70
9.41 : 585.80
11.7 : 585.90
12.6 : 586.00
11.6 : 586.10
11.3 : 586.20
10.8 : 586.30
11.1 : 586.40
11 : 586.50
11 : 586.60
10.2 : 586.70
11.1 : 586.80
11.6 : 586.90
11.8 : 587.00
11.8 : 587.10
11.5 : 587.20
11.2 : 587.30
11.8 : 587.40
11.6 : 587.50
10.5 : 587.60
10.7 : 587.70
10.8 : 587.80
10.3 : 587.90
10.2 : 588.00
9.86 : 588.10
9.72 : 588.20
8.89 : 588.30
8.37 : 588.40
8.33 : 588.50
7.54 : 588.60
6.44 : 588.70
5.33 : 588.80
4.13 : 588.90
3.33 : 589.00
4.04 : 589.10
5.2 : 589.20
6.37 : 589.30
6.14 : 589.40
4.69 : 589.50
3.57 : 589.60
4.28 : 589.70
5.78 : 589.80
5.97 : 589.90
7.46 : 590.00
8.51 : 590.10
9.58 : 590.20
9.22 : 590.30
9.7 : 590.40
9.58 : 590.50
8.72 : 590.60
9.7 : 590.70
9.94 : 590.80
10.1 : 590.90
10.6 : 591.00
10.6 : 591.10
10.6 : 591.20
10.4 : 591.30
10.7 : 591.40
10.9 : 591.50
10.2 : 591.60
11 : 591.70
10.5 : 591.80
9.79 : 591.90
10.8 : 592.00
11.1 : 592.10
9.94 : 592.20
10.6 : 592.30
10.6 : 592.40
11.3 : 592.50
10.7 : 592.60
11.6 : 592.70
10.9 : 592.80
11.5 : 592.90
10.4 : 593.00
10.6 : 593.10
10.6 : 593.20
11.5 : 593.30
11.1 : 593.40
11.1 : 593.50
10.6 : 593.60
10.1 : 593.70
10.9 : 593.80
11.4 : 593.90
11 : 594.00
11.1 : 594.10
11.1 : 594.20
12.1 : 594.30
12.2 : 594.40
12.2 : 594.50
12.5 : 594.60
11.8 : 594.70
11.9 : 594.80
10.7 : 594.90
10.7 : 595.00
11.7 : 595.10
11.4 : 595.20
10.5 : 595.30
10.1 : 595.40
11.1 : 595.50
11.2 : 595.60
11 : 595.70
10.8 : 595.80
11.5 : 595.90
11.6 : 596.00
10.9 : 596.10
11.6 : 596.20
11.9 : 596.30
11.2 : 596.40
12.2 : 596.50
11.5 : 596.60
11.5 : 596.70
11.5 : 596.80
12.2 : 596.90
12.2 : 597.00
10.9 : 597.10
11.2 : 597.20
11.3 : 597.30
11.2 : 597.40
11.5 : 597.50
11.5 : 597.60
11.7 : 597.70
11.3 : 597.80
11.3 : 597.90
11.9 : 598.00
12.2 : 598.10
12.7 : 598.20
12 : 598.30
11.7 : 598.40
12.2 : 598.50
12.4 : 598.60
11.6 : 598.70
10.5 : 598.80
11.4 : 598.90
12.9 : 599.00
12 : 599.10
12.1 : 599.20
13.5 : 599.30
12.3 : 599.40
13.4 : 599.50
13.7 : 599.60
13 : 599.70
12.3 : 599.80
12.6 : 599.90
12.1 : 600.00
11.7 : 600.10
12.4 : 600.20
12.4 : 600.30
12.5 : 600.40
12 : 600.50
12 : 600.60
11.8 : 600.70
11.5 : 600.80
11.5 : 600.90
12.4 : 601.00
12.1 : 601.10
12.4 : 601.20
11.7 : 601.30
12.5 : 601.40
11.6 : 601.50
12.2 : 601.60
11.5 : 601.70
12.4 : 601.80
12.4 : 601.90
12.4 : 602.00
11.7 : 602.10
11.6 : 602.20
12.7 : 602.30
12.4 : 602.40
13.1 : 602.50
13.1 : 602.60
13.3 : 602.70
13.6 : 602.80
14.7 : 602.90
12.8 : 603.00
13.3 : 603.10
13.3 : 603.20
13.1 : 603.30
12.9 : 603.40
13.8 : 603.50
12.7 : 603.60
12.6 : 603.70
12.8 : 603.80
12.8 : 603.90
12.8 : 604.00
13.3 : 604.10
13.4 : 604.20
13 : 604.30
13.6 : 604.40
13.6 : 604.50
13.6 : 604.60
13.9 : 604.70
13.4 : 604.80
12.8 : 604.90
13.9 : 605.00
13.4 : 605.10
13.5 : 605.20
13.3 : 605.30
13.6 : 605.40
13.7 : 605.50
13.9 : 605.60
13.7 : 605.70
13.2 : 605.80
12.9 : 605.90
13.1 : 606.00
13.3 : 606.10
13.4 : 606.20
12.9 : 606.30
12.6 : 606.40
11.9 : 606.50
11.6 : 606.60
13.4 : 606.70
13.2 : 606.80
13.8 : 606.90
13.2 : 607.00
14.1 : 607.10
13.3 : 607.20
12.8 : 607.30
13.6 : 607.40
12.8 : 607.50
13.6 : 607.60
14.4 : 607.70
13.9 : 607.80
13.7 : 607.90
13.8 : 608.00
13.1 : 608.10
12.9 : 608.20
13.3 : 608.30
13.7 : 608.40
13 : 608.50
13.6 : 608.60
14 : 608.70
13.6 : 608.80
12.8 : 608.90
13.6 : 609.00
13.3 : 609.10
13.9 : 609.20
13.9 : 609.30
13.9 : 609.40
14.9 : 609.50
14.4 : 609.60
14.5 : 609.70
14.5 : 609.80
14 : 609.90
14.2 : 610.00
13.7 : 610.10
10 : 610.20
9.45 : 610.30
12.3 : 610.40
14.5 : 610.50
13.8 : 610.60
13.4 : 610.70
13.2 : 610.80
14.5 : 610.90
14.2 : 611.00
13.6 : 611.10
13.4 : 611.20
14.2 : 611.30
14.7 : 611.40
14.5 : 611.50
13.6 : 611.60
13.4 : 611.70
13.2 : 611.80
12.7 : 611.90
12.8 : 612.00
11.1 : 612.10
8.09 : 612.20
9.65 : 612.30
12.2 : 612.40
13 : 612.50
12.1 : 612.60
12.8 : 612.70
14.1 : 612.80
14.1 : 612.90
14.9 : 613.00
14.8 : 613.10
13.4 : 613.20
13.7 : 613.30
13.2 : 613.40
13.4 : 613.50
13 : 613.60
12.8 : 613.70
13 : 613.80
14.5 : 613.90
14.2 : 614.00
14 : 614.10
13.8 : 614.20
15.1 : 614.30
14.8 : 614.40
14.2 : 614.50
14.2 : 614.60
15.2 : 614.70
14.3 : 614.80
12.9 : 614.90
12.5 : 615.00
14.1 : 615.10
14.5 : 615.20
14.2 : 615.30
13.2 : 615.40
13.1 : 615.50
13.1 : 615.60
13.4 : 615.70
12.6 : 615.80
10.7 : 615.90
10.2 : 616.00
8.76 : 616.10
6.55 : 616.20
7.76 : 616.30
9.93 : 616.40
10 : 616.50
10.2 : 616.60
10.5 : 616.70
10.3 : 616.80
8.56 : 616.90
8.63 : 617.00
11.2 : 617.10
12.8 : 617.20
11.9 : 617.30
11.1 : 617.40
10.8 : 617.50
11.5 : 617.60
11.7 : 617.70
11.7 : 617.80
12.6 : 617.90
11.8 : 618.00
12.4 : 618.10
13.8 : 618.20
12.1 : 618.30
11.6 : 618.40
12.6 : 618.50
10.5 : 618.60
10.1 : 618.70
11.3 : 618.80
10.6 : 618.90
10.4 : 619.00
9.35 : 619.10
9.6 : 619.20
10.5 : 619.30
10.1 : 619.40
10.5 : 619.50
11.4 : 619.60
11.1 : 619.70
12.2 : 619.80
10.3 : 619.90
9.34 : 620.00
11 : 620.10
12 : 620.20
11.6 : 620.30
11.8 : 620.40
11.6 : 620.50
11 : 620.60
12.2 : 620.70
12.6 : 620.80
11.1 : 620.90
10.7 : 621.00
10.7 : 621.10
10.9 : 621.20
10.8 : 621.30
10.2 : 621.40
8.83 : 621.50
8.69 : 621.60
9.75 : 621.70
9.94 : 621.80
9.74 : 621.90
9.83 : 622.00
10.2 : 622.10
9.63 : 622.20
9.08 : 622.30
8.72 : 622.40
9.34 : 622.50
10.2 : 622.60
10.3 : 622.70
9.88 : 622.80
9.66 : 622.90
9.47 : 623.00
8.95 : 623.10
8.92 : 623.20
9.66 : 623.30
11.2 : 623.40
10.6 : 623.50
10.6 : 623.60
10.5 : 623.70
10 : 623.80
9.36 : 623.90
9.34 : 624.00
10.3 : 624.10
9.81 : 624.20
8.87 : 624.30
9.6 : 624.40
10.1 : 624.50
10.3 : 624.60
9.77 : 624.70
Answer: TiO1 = 0.13 mag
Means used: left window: 12.6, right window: 13.4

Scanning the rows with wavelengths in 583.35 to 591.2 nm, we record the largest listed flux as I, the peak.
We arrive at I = 14.4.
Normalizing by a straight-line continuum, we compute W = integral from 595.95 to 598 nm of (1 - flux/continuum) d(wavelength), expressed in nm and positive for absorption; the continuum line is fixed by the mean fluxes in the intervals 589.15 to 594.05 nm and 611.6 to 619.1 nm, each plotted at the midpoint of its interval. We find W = -0.276 nm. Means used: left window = 9.55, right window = 12.2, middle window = 11.5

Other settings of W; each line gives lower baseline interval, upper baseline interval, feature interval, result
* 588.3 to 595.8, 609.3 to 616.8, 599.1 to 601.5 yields -0.31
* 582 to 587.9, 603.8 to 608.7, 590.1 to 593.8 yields 0.59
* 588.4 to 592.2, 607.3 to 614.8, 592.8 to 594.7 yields -0.46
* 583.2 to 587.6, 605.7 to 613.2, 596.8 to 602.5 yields 0.30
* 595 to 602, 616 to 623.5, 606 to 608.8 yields -0.50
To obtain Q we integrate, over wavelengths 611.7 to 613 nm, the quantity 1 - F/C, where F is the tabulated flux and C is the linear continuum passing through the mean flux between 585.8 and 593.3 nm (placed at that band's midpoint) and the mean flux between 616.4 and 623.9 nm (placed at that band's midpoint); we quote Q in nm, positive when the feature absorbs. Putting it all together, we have -0.248 nm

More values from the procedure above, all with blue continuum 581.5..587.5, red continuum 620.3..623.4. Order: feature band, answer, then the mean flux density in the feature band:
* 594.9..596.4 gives 0.05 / 11.1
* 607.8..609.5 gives -0.42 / 13.6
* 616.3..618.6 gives -0.17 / 11.2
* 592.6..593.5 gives 0.05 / 11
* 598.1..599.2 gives -0.06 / 12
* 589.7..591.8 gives 0.43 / 9.36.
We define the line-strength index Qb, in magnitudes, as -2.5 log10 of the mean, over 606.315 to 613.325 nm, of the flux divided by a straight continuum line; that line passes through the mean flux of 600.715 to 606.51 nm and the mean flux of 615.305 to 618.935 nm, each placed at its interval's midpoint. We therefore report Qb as -0.10 mag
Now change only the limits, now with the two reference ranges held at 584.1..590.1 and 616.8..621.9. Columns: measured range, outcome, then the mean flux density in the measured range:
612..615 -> -0.231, 13.3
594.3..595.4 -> -0.149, 11.5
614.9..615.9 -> -0.220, 13.2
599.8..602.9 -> -0.193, 12.3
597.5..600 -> -0.191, 12.2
